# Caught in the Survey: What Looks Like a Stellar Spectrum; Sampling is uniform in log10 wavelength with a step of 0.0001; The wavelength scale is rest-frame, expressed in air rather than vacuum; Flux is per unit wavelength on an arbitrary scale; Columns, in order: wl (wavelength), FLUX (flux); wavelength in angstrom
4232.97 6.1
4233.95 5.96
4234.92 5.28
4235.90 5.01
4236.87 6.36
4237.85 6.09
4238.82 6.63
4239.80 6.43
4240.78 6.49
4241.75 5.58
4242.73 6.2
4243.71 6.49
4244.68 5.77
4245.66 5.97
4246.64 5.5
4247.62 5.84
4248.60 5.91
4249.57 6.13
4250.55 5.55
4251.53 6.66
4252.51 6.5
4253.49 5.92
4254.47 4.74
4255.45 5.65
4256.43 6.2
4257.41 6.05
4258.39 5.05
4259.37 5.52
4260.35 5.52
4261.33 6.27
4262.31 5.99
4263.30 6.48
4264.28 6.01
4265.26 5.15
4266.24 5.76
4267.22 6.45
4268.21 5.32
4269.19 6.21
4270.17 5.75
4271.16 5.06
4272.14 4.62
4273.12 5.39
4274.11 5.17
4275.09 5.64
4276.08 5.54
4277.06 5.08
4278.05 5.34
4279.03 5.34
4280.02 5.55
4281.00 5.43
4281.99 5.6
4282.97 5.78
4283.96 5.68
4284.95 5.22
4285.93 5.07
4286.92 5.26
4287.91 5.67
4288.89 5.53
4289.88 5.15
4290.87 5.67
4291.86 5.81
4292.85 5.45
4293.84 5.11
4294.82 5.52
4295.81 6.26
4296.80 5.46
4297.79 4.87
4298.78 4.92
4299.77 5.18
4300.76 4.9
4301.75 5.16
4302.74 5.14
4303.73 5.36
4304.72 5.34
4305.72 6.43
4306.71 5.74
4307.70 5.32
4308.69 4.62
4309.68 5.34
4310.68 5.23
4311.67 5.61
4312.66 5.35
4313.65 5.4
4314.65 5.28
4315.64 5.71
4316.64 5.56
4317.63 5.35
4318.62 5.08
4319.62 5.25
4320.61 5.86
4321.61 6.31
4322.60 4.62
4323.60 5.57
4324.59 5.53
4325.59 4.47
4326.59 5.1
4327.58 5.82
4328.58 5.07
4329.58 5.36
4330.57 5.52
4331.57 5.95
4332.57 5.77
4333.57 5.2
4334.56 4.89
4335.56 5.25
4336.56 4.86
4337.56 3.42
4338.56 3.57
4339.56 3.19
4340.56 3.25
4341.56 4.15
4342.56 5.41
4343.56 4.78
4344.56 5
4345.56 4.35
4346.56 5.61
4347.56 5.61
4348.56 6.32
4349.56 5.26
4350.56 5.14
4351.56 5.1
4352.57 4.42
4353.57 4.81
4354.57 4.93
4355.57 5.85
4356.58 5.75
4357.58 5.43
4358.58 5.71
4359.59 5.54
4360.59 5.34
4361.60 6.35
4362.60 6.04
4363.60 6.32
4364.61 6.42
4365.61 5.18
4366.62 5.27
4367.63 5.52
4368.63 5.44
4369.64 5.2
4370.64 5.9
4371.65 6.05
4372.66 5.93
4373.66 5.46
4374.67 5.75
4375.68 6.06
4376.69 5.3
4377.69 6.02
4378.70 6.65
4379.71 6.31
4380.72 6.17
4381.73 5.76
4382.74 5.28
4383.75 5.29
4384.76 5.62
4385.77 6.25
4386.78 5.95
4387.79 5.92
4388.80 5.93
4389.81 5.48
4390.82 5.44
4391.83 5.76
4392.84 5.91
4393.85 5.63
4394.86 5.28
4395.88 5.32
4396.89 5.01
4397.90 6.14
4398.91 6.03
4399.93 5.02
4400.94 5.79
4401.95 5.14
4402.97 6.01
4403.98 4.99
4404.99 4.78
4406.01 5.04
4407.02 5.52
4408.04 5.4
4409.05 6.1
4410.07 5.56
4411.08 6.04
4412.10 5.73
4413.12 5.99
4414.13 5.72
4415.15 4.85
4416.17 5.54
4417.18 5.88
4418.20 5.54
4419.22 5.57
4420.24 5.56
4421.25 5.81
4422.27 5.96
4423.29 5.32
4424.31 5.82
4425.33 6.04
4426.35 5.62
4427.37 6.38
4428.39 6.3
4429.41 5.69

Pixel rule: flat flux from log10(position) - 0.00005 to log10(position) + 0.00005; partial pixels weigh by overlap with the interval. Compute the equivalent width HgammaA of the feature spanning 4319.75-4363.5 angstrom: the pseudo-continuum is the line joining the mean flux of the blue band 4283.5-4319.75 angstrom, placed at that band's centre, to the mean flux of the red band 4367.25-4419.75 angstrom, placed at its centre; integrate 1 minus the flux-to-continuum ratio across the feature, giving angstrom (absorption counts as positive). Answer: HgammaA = 2.7 angstrom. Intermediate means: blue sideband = 5.38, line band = 5.16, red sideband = 5.65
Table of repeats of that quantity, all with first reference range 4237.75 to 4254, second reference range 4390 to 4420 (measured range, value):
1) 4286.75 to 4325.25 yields 3.1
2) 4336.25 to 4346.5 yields 2.7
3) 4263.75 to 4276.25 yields 1.0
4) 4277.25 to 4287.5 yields 0.9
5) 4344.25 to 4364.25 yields 0.9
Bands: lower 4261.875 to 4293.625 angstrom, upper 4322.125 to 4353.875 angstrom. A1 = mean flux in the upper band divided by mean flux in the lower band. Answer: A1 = 0.9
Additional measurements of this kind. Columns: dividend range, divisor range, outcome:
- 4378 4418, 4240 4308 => 1.01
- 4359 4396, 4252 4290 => 1.03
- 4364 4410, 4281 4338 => 1.06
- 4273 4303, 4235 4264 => 0.91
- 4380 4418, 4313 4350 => 1.10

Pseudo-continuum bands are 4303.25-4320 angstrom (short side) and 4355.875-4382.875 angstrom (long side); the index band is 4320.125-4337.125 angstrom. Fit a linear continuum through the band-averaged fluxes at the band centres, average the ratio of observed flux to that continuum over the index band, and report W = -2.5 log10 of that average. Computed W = 0.033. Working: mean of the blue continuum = 5.41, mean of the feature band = 5.35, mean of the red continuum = 5.79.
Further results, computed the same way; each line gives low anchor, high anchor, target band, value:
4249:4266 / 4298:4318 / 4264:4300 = 0.028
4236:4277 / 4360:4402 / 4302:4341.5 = 0.123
